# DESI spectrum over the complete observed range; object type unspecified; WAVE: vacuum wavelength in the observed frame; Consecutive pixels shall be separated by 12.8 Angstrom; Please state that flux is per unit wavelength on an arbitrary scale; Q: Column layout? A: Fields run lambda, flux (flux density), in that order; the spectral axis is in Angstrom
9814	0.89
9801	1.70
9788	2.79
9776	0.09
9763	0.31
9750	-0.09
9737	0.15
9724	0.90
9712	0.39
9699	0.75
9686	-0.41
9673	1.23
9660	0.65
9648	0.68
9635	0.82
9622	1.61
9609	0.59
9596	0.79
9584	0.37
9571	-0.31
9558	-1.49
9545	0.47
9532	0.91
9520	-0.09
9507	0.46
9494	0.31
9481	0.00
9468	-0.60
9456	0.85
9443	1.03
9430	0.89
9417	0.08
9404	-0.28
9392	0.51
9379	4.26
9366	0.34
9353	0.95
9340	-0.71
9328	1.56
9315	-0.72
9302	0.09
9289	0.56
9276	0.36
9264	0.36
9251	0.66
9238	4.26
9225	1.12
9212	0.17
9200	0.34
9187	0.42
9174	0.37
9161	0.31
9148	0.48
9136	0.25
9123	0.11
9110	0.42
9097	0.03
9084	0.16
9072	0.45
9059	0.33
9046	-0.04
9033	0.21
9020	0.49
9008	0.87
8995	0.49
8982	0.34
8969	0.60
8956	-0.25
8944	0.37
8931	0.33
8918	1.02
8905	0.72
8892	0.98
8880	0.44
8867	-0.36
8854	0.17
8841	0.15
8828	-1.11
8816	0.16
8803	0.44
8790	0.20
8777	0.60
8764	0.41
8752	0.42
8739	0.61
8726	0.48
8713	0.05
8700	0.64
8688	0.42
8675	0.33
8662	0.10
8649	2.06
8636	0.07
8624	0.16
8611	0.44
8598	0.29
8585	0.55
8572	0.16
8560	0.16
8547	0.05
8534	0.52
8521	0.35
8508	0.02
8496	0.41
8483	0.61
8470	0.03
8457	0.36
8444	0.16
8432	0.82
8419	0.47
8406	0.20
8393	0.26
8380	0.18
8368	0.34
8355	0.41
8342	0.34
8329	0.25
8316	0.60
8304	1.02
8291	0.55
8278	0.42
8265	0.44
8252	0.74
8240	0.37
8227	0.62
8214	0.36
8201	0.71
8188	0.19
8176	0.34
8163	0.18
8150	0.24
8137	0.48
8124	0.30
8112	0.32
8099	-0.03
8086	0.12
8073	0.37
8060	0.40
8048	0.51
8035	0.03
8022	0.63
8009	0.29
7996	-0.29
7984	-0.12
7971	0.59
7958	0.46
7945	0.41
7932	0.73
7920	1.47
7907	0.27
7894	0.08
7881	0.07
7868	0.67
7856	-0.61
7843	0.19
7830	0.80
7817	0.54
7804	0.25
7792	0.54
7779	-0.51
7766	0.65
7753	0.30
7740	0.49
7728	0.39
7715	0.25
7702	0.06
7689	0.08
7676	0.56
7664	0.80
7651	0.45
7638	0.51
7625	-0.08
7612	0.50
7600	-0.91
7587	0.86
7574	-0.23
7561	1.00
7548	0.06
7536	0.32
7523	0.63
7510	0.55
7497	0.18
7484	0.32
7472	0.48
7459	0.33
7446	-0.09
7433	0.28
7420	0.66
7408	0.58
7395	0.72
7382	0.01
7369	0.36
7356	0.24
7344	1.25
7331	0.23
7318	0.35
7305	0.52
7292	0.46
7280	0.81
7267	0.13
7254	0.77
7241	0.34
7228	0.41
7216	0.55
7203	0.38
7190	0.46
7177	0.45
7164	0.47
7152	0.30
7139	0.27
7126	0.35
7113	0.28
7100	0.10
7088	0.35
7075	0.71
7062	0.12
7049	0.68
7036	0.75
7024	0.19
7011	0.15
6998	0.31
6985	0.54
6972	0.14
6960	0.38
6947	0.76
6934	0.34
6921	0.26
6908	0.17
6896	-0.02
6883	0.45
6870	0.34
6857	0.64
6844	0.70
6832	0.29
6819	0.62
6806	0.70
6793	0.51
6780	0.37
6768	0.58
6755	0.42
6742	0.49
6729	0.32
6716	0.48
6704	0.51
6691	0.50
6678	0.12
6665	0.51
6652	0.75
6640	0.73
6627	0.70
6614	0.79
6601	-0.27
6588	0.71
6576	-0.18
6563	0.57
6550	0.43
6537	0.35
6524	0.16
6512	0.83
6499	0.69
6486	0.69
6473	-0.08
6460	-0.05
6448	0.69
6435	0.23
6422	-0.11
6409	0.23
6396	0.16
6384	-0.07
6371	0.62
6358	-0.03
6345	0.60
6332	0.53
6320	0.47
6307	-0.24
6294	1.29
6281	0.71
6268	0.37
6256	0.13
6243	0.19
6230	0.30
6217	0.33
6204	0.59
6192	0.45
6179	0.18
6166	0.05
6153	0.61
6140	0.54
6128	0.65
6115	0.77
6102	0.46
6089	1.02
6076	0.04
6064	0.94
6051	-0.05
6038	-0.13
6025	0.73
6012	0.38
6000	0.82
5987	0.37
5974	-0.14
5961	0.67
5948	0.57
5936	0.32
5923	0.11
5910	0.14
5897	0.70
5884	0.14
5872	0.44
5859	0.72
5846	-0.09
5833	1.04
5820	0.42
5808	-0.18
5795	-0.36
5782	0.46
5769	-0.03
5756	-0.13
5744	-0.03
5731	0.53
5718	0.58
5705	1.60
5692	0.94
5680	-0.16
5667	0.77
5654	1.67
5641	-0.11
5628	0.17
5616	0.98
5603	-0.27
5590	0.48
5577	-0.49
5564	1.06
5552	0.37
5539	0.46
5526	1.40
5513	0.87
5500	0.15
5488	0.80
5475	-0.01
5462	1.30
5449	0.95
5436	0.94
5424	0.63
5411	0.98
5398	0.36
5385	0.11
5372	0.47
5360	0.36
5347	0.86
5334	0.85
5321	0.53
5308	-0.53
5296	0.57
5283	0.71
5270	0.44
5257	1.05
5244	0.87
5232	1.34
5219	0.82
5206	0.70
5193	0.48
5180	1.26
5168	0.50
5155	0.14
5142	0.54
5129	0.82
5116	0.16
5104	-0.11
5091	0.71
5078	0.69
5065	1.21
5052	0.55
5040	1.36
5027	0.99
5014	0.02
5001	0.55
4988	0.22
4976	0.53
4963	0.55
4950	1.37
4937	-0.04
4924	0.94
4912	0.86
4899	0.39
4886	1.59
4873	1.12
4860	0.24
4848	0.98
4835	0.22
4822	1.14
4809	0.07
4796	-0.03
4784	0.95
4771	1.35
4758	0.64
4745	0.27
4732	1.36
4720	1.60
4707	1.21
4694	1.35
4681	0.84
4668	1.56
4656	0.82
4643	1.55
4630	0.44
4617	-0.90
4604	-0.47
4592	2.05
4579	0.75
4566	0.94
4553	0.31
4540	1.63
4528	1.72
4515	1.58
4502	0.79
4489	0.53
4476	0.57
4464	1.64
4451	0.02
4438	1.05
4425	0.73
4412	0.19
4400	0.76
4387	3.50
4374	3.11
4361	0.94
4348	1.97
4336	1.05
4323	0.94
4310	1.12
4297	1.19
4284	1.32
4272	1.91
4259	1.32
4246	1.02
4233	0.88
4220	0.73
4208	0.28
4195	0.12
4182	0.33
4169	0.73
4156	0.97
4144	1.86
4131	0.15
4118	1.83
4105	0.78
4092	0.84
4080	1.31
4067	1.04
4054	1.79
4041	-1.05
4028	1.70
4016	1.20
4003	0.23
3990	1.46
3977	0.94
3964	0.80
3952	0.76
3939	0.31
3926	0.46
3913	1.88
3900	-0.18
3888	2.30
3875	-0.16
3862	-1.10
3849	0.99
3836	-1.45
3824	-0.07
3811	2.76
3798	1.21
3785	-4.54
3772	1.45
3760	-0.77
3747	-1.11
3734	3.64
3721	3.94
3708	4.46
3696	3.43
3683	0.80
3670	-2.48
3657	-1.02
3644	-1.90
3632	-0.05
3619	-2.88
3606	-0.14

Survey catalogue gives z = 1.48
